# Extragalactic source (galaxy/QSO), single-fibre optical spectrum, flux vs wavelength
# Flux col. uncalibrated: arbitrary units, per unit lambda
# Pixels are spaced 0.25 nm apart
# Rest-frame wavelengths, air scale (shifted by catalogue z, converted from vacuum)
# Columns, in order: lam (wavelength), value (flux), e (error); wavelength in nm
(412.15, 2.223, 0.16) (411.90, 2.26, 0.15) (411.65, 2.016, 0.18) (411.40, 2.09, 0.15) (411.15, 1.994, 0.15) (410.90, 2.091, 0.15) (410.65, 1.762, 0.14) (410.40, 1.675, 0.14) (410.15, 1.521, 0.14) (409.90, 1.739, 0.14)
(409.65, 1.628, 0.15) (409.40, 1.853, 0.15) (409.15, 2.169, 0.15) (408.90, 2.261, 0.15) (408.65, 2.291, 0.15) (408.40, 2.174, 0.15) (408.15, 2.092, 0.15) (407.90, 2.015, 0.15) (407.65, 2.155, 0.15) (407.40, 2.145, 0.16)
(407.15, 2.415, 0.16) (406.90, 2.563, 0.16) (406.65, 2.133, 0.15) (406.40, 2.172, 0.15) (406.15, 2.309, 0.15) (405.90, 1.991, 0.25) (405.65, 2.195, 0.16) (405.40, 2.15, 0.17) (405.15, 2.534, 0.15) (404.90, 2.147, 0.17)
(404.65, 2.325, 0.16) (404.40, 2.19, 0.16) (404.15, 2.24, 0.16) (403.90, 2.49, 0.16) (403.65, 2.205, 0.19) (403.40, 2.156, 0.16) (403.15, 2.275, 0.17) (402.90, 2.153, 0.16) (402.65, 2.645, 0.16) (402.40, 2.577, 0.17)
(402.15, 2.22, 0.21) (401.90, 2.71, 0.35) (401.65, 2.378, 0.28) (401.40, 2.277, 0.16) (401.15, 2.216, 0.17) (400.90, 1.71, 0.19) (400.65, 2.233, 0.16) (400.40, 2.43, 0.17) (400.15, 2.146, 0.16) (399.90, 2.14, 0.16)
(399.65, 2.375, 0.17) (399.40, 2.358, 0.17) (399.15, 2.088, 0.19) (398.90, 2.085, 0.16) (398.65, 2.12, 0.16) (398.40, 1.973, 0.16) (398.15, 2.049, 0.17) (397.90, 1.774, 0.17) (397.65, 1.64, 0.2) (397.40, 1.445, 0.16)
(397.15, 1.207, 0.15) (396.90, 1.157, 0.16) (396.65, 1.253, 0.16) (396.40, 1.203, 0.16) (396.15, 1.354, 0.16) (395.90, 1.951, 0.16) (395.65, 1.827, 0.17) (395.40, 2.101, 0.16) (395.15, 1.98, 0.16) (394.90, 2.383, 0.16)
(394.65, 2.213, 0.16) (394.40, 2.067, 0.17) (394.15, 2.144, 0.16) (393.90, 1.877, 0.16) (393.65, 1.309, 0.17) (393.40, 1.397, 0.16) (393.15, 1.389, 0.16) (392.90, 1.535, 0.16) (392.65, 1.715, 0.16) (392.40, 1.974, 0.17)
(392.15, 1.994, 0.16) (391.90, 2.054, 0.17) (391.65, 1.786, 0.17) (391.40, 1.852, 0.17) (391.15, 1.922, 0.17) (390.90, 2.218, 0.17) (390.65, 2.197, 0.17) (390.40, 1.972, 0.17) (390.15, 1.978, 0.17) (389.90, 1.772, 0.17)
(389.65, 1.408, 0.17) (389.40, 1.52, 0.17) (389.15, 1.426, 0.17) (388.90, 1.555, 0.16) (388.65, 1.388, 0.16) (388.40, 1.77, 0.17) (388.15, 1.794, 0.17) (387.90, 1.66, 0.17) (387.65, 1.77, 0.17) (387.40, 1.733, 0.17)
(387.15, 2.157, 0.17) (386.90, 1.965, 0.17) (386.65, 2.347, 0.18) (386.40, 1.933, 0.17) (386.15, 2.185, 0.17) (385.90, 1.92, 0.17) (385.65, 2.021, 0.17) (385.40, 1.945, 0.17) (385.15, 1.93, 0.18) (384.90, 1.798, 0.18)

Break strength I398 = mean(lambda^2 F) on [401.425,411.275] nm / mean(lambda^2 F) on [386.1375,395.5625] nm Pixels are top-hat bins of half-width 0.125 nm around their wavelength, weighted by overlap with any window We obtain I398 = 1.27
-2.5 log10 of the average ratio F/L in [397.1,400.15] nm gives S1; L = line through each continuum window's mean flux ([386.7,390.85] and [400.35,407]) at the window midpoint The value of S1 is 0.08 mag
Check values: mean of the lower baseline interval 1.77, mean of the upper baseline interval 2.28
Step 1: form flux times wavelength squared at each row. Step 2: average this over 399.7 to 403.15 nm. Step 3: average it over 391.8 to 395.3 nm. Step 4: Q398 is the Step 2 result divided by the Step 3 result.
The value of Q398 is 1.28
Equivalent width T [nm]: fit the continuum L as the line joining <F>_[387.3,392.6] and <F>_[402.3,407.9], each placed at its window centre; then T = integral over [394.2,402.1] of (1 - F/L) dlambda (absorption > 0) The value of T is 0.350 nm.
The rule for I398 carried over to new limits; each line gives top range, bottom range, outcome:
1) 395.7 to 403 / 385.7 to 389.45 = 1.17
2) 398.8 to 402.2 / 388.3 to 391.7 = 1.34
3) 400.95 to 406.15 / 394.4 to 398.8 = 1.36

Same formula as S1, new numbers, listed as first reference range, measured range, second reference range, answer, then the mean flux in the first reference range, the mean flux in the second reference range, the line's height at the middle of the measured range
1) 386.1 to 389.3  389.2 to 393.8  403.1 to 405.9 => 0.08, 1.81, 2.25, 1.91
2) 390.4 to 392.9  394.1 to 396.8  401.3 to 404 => 0.13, 1.95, 2.37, 2.09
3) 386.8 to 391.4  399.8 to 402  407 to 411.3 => -0.17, 1.79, 2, 1.92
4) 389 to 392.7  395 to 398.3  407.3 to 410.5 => 0.17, 1.85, 1.98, 1.89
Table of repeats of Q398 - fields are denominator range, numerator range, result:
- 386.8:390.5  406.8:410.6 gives 1.31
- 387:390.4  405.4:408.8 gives 1.42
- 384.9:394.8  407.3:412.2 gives 1.20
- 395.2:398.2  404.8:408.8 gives 1.48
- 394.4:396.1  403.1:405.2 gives 1.16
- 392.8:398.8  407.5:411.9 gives 1.23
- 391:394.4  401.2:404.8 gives 1.39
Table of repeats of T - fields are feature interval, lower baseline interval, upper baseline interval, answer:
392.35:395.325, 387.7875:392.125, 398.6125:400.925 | 0.18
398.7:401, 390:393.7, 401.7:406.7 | -0.05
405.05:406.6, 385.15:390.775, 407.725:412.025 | -0.21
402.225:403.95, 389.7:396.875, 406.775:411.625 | -0.35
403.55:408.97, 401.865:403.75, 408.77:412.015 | -0.20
